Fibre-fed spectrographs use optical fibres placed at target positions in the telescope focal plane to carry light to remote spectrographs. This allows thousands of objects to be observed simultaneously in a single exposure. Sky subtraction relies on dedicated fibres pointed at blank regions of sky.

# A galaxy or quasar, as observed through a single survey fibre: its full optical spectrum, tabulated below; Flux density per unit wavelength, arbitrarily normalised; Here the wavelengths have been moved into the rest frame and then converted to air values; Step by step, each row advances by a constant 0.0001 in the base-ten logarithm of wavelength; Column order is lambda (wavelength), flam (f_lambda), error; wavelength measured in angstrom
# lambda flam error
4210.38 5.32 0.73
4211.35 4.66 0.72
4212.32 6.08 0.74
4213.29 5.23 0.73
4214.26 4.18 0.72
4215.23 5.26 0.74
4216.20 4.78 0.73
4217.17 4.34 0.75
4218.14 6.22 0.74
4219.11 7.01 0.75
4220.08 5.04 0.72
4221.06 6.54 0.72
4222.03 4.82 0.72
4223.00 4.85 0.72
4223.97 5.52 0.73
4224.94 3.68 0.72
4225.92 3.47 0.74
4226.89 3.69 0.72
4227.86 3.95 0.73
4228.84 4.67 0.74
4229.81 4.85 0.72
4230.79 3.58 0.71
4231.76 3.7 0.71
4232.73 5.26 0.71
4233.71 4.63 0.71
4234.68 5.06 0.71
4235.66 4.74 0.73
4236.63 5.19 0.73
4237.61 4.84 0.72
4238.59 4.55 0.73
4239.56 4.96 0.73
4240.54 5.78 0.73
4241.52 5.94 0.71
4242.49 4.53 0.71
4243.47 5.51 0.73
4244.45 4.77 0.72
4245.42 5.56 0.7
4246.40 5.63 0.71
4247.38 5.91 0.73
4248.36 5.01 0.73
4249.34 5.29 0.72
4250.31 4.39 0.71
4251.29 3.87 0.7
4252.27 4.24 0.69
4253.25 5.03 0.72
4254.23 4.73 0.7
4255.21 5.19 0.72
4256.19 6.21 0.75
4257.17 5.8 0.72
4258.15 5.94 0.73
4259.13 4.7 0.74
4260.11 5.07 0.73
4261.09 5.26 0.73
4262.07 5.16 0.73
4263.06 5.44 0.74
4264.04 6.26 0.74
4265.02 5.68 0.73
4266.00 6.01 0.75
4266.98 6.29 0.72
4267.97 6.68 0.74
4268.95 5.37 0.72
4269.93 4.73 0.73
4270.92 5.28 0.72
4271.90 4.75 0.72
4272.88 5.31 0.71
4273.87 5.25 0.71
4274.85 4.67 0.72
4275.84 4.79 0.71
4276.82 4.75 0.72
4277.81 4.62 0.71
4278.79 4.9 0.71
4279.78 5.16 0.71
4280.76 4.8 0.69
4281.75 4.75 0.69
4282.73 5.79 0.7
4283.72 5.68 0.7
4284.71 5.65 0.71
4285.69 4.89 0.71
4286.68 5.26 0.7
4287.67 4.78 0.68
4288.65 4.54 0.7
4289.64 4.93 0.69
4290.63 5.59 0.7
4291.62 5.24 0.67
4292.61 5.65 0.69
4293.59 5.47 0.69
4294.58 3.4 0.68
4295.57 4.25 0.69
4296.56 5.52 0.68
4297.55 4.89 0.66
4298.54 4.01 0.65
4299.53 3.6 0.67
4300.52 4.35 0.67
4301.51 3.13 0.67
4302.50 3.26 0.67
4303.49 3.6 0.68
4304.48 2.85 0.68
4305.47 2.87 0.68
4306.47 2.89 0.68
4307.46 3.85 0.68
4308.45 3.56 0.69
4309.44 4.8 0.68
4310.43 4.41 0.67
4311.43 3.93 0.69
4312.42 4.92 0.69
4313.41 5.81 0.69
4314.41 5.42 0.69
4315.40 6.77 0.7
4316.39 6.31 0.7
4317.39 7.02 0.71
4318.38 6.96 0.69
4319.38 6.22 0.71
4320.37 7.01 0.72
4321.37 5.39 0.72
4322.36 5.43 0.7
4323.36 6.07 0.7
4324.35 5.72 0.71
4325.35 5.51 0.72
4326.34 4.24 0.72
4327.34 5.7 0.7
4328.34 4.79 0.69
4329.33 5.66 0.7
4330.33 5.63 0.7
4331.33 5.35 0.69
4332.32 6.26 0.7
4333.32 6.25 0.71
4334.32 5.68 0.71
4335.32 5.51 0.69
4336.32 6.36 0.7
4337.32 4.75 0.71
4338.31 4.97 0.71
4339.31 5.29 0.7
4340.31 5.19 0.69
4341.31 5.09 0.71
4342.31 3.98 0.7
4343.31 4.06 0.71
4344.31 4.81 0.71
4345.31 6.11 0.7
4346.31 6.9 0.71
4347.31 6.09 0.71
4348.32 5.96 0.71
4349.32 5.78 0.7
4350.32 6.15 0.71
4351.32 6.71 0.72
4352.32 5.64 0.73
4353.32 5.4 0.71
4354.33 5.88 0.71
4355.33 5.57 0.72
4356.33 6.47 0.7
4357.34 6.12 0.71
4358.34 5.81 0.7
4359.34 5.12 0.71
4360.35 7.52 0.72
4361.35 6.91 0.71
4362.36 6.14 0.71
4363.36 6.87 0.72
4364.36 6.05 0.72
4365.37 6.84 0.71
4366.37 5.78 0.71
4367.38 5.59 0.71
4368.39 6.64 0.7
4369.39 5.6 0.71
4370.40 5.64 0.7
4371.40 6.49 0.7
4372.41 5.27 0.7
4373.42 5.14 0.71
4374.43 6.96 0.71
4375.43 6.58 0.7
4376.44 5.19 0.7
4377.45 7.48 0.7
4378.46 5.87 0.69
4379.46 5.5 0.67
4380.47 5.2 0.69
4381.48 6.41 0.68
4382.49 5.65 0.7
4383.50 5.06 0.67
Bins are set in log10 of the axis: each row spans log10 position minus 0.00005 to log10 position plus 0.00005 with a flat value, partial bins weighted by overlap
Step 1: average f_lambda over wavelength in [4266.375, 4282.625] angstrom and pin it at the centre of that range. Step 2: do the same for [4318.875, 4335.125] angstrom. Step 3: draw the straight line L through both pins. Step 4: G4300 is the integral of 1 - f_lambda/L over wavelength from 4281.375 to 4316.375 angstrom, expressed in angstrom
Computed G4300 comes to 5.1 angstrom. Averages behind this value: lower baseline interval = 5.15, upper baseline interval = 5.68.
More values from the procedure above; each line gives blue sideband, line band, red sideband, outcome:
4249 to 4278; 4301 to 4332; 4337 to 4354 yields 2.2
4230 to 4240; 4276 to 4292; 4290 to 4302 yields -1.6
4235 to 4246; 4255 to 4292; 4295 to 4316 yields -4.9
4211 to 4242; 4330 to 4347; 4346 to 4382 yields 1.3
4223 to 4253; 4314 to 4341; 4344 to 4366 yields 0.3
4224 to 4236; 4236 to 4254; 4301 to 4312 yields -3.8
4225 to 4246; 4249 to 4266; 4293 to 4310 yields -3.0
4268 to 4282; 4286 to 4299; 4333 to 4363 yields 0.7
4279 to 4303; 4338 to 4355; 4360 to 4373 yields 0.9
